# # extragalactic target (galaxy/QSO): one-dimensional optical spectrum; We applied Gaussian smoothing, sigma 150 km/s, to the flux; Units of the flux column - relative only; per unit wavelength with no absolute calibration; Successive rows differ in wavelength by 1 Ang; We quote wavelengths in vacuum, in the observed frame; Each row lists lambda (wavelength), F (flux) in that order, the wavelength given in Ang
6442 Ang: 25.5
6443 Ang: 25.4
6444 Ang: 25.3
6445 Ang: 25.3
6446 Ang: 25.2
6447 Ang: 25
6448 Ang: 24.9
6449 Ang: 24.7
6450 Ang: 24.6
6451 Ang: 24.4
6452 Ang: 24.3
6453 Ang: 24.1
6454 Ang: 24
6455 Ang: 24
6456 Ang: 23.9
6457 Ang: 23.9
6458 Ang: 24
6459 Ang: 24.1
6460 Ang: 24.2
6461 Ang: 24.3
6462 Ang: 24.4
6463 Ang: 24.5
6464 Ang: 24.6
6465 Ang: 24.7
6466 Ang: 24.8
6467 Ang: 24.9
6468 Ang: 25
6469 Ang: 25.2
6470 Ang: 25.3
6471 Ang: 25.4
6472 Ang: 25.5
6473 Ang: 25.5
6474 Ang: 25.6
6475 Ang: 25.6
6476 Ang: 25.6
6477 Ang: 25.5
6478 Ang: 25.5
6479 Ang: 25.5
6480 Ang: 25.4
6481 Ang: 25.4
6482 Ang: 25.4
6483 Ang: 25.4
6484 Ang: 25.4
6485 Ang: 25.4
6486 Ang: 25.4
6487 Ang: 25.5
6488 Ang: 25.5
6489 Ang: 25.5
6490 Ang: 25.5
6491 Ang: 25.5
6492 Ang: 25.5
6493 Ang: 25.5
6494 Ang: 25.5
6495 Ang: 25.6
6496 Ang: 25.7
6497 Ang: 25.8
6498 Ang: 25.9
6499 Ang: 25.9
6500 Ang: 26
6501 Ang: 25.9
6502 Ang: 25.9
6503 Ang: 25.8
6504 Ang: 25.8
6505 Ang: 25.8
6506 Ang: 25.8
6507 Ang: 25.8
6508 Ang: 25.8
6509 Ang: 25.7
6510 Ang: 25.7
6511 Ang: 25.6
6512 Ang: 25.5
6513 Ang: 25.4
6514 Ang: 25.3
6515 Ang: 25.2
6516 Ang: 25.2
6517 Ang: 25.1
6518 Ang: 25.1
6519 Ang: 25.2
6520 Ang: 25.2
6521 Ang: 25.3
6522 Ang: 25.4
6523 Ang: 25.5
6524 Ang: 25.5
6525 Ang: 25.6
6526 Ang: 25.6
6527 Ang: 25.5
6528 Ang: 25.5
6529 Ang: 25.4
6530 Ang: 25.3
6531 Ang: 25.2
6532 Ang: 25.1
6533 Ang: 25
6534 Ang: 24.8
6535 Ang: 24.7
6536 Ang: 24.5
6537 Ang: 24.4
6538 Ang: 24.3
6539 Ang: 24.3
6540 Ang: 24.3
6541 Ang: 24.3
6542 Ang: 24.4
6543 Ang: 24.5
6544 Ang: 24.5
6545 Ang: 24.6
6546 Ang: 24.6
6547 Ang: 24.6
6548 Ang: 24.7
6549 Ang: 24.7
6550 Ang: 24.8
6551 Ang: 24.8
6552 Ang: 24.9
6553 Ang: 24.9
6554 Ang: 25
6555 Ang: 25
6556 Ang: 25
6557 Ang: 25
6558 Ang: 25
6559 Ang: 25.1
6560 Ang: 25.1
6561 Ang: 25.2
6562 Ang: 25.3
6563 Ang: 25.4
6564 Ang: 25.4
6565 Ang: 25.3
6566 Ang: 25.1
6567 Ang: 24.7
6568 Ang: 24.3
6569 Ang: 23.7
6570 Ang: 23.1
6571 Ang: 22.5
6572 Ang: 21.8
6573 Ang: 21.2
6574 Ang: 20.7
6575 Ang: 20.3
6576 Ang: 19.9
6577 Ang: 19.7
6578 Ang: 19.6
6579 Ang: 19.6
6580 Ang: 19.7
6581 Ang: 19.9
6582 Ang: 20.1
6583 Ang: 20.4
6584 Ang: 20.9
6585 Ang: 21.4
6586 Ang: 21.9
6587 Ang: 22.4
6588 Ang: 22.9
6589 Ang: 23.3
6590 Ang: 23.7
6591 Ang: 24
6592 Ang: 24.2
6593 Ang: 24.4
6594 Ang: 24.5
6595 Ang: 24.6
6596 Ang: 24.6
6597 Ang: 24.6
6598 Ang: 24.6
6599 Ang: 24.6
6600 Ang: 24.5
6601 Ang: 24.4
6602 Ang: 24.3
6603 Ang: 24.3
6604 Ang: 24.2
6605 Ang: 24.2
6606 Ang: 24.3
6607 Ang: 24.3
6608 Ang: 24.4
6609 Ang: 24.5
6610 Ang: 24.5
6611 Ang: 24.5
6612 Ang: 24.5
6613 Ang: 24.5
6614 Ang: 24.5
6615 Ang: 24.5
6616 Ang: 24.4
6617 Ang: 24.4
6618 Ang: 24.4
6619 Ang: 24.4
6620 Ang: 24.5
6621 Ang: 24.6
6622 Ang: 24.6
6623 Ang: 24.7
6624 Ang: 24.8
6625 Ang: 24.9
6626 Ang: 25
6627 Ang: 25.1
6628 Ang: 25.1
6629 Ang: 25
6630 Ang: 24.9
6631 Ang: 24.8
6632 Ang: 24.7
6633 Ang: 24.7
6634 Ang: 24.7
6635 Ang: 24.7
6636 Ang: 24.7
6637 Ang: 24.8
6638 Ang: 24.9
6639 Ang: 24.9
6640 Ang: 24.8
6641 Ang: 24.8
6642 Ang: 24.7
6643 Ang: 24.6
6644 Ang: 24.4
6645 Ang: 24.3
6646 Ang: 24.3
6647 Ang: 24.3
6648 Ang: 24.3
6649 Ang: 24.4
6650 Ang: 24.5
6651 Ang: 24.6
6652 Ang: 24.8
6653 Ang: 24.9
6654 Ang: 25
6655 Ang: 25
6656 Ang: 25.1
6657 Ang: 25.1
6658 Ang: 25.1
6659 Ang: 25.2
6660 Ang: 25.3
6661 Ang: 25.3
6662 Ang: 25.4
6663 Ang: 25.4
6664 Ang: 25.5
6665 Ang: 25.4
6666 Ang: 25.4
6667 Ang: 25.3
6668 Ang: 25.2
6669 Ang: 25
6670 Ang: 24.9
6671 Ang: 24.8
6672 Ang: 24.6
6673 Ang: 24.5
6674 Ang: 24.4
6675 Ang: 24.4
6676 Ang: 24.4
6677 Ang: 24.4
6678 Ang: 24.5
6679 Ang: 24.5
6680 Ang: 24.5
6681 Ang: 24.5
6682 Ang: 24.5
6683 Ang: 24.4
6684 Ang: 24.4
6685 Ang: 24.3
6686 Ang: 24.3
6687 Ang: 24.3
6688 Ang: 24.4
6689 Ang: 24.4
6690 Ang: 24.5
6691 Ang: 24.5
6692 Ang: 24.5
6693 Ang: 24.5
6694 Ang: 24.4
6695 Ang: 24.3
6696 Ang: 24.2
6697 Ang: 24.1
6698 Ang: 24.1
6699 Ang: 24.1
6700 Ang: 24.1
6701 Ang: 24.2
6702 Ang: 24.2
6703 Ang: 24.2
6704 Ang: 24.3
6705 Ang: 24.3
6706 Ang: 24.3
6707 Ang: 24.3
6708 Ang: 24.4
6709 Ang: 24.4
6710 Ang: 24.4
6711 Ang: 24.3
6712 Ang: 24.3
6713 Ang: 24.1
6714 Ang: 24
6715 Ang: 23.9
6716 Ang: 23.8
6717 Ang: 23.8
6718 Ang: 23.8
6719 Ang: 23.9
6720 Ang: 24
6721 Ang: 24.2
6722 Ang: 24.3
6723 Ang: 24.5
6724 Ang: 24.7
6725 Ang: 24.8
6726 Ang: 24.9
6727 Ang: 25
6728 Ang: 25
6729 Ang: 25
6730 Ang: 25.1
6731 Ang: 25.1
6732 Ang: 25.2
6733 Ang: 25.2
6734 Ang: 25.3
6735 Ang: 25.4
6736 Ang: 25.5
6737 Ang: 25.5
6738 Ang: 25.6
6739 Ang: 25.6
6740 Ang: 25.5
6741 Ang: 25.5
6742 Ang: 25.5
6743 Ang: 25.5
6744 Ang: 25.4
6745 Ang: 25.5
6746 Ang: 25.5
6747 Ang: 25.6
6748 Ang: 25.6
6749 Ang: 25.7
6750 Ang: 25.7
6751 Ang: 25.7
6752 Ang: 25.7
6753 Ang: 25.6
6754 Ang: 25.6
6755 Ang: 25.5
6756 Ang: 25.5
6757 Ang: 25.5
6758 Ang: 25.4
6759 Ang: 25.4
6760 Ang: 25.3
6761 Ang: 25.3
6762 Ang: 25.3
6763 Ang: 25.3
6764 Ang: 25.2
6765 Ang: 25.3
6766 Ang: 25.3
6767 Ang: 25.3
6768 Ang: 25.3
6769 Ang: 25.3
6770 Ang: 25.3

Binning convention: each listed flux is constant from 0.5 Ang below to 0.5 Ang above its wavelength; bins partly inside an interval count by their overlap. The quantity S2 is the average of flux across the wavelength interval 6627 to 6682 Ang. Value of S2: 24.8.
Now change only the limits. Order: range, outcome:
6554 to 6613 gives 23.4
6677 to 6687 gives 24.4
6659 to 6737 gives 24.6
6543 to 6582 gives 23.5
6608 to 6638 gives 24.7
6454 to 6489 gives 25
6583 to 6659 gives 24.4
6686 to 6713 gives 24.3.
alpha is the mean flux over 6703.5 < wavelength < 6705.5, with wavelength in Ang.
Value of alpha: 24.3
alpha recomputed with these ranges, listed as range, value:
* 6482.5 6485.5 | 25.4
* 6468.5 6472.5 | 25.4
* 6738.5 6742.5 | 25.5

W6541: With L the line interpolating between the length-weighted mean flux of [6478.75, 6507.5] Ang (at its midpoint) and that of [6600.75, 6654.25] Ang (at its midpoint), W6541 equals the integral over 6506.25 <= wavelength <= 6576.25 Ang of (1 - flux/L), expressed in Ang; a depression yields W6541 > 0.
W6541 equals 1.6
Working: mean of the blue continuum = 25.6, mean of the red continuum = 24.6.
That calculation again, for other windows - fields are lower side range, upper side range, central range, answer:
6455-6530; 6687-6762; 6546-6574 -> 0.8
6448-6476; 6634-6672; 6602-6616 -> 0.2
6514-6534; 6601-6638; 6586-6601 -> 0.5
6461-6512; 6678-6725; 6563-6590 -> 3.2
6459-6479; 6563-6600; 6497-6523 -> -1.5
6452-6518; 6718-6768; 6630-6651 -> 0.5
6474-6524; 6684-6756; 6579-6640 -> 2.8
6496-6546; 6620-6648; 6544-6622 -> 3.9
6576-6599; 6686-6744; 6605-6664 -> -4.0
